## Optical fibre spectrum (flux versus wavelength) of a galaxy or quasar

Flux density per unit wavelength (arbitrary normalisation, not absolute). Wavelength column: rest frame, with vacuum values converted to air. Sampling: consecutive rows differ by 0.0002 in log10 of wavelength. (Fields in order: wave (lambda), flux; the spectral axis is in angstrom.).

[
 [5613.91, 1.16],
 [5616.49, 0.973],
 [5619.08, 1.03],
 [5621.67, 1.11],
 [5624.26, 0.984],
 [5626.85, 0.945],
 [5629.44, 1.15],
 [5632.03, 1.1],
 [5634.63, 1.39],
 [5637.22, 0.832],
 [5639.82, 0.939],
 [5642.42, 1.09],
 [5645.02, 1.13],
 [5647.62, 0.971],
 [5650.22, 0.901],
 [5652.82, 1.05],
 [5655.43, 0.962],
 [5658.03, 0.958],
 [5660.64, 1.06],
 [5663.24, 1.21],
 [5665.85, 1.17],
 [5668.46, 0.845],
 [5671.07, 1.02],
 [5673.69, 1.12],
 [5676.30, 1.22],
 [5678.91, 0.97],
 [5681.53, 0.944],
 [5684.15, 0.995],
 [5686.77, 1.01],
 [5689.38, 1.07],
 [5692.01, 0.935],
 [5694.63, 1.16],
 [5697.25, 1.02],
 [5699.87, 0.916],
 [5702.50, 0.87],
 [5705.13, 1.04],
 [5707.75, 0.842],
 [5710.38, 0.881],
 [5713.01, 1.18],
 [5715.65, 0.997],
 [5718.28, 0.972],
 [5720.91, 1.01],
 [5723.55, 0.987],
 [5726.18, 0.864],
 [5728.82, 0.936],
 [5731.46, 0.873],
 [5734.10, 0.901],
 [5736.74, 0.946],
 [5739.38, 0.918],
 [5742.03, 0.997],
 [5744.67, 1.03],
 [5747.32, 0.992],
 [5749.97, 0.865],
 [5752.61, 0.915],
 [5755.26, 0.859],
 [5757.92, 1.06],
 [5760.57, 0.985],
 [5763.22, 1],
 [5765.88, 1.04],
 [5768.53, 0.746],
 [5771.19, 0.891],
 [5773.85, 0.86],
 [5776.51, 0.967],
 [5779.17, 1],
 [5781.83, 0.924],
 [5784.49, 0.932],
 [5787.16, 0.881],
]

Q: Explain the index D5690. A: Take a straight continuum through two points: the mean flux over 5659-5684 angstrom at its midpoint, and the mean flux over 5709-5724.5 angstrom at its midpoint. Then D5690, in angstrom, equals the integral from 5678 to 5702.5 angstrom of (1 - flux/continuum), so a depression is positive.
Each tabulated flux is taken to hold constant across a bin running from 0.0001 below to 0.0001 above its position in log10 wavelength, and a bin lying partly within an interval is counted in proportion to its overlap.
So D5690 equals 0.9 angstrom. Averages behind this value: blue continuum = 1.06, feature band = 0.996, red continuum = 1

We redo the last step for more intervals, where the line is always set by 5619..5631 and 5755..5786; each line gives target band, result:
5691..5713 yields 0.4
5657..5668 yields -0.7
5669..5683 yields -0.5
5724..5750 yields 0.7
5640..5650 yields 0.0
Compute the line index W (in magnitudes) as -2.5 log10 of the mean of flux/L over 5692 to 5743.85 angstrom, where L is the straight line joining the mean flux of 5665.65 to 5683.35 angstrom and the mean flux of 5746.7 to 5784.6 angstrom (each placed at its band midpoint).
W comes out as 0.02 mag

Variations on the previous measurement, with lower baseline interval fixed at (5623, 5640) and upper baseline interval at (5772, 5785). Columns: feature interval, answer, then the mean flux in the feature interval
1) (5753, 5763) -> -0.02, 0.966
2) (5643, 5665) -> 0.00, 1.04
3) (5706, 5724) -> 0.01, 0.983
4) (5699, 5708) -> 0.08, 0.926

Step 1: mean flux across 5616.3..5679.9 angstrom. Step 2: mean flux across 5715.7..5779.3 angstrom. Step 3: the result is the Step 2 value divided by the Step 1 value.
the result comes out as 0.9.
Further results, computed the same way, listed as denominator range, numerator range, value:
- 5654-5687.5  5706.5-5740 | 0.91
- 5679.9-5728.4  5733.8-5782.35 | 0.96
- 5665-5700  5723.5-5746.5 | 0.91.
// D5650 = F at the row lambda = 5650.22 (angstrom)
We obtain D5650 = 0.901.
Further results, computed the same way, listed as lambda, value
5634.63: 1.39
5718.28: 0.972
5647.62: 0.971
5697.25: 1.02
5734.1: 0.901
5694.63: 1.16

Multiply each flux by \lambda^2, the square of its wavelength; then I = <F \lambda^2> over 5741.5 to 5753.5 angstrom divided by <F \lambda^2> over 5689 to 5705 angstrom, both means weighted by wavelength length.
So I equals 1.0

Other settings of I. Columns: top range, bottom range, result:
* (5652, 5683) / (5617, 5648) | 1.00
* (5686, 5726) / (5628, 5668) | 0.96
